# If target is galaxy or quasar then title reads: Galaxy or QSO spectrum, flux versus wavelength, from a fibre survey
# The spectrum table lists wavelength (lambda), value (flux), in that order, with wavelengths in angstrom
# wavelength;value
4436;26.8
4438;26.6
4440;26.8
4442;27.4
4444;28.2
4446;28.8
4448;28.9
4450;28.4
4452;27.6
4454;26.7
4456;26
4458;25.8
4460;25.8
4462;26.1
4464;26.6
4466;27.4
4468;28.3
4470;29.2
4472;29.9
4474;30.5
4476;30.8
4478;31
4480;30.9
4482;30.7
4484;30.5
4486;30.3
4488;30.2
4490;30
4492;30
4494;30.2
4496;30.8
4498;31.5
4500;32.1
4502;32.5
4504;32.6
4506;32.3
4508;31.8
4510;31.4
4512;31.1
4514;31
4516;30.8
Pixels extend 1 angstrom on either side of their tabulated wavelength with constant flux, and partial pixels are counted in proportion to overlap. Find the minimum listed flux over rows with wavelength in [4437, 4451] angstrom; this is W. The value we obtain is 26.6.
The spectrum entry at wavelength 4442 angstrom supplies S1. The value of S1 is 27.4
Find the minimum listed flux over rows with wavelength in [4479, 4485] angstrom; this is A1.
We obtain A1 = 30.5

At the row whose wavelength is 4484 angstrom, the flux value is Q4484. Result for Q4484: 30.5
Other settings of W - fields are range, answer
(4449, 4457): 26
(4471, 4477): 29.9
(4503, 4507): 32.3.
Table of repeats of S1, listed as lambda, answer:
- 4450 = 28.4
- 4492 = 30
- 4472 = 29.9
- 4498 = 31.5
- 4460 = 25.8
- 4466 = 27.4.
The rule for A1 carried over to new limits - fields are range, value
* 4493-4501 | 30.2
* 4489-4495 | 30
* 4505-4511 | 31.4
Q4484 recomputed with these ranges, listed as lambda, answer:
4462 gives 26.1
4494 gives 30.2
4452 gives 27.6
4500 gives 32.1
